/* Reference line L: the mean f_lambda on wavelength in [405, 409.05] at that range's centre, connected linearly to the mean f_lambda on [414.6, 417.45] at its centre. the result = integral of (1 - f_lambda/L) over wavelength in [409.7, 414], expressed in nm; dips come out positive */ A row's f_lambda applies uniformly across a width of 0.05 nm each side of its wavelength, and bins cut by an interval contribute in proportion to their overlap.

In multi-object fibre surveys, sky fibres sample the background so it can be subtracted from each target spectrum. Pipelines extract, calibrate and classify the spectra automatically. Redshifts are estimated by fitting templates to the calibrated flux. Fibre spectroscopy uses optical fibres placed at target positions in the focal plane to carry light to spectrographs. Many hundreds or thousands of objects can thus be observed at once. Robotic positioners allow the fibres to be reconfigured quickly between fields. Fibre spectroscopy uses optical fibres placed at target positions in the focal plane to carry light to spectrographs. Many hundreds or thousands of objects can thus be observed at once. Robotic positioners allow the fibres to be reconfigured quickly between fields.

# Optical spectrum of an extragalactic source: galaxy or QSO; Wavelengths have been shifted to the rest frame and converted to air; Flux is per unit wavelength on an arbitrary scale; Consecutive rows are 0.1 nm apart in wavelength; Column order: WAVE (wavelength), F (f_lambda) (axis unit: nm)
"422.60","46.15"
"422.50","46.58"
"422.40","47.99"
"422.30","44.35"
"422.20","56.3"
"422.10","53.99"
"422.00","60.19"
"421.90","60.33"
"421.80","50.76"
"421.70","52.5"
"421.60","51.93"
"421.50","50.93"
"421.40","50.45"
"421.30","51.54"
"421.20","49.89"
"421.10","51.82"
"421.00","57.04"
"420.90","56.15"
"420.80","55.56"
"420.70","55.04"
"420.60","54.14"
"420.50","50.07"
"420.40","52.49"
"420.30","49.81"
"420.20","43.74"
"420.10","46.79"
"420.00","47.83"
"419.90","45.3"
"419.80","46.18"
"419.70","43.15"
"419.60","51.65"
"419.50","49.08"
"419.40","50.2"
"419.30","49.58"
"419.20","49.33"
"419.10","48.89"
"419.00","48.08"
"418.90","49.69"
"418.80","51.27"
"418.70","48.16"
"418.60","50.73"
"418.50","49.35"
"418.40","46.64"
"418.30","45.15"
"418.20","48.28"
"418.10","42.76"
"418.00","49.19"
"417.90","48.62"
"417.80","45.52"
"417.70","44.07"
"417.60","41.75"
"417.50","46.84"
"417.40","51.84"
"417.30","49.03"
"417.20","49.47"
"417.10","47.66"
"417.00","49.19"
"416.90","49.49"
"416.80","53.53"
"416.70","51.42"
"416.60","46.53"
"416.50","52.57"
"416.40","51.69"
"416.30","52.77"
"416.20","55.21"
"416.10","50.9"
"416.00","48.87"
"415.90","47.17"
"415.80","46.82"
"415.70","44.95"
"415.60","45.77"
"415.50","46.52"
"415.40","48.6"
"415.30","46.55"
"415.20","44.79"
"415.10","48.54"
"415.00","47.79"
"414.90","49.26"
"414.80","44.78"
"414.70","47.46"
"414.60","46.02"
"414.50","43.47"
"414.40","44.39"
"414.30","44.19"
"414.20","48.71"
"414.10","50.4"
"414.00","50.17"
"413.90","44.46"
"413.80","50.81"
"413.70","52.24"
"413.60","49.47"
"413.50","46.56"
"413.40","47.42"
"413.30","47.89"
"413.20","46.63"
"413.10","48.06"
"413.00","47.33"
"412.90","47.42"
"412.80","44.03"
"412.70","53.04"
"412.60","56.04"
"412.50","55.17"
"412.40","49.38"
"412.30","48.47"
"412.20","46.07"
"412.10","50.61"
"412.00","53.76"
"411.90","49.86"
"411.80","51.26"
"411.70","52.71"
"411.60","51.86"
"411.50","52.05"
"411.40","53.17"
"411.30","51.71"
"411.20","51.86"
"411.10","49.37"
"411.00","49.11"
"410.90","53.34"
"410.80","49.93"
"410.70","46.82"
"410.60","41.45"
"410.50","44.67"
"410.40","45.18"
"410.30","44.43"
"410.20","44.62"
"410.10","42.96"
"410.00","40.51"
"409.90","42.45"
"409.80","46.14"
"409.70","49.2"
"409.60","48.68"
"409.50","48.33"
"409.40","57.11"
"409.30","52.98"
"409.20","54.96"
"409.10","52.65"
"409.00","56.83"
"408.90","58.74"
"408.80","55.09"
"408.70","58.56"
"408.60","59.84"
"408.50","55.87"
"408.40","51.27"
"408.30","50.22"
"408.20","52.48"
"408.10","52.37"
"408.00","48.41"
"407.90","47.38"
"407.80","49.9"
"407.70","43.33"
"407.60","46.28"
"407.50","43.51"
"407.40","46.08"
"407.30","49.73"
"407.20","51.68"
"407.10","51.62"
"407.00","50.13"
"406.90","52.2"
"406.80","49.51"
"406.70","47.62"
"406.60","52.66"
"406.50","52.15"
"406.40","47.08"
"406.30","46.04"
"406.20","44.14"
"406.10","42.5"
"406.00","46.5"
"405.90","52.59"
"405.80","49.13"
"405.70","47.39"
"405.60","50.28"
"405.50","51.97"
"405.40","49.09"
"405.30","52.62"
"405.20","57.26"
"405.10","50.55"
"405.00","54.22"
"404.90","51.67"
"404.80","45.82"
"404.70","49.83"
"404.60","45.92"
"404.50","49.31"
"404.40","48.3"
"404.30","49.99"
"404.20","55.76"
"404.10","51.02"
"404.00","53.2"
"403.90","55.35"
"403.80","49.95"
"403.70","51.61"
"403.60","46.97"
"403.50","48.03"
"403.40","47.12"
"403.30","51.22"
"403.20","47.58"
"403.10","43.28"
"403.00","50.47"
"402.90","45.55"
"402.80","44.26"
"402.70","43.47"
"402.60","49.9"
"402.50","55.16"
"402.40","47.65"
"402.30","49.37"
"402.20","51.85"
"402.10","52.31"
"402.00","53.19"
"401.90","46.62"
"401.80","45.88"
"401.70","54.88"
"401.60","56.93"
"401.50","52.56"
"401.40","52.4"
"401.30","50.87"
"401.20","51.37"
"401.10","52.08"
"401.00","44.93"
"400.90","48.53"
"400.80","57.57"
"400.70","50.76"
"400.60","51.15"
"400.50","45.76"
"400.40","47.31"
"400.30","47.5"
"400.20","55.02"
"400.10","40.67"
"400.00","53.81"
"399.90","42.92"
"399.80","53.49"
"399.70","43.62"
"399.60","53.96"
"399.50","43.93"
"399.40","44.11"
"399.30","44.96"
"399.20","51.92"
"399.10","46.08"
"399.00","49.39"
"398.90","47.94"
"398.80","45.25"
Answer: 0.09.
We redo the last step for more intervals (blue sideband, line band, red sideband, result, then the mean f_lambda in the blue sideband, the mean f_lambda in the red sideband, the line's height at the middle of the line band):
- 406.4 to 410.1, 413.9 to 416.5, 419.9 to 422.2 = 0.19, 50.6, 52.3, 51.5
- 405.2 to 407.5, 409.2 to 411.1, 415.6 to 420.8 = 0.07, 49.3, 48.8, 49.1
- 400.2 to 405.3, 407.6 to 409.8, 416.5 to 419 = -0.13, 50.2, 48.3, 49.4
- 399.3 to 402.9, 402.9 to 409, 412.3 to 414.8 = -0.15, 49.5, 48.3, 49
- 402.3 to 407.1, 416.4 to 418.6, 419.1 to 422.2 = 0.12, 49.5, 51.3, 50.9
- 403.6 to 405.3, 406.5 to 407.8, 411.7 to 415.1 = 0.04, 51.2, 48.6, 50.4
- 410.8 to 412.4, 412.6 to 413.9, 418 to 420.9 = 0.05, 50.9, 49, 50.5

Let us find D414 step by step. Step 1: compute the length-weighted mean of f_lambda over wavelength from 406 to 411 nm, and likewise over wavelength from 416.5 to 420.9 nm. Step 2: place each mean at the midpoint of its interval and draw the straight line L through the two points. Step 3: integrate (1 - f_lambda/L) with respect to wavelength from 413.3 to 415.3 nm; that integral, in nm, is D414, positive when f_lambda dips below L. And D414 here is 0.07 nm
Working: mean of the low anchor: 49.3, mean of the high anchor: 48.8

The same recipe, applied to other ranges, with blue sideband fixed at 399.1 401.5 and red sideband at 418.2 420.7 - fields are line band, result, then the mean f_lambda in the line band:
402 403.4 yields 0.01 nm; 48.7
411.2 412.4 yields -0.05 nm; 51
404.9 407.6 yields -0.03 nm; 49.5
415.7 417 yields -0.04 nm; 50.3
